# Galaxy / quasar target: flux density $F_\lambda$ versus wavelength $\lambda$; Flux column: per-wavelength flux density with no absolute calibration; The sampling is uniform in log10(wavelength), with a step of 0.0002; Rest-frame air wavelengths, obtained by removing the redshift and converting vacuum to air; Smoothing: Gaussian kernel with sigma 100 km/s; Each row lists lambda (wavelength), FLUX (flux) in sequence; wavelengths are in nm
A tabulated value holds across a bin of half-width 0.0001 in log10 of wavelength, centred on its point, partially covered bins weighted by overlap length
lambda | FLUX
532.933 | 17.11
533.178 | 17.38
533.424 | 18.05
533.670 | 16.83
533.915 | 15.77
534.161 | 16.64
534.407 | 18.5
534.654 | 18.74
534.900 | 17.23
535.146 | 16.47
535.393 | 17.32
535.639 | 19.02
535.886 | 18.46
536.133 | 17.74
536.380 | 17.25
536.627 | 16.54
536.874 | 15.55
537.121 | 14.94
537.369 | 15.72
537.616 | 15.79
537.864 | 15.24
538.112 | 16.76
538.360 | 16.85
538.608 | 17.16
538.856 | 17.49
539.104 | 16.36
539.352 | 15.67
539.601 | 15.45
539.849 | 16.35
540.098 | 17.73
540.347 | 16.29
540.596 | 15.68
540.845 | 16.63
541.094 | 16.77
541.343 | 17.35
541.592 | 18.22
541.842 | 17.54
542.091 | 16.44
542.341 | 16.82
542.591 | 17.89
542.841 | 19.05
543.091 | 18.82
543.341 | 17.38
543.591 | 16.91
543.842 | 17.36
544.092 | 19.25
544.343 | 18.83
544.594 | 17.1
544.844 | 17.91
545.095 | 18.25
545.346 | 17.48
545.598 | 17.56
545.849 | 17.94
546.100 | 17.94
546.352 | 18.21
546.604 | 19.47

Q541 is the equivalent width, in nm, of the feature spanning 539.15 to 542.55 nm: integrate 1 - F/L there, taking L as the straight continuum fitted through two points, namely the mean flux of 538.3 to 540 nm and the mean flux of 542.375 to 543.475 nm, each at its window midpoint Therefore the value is 0.10 nm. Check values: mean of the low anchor 16.5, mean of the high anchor 18.2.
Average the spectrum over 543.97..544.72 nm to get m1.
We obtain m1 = 18.4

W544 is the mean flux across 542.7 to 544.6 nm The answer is 18.1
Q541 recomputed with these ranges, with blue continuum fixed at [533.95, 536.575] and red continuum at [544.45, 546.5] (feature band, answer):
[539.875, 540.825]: 0.06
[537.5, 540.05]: 0.19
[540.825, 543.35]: 0.03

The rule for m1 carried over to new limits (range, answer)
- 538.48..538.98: 17.3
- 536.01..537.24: 16.4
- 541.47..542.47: 17.2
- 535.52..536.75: 17.8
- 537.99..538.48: 16.8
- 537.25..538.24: 15.9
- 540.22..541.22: 16.3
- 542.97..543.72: 17.7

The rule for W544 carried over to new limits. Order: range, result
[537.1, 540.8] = 16.3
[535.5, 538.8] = 16.7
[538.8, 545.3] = 17.3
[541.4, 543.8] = 17.7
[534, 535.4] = 17.4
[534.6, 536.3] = 17.8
